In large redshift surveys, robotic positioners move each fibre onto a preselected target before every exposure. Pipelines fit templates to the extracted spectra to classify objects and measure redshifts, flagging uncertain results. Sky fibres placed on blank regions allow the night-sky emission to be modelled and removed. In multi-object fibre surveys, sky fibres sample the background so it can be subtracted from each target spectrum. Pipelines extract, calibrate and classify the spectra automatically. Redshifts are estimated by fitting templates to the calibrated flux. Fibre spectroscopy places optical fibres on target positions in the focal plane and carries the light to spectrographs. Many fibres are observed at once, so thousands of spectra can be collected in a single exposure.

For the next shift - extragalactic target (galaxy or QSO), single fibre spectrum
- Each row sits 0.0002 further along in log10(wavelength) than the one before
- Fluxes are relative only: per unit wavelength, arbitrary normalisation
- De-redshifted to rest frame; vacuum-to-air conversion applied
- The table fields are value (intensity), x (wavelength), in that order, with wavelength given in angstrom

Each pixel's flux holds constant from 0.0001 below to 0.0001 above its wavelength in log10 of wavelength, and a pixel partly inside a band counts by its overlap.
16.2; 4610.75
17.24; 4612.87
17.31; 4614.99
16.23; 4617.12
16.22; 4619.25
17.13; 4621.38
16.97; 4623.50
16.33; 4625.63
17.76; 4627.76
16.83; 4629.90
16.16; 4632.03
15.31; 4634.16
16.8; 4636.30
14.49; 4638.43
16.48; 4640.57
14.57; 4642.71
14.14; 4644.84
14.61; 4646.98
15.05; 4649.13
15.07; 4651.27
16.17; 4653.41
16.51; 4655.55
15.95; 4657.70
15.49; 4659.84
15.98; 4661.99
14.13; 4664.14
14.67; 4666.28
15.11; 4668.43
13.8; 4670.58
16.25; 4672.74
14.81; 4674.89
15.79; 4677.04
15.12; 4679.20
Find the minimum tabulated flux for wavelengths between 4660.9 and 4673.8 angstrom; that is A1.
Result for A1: 13.8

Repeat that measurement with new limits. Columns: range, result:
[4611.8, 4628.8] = 16.22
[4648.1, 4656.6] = 15.05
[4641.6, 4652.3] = 14.14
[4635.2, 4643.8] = 14.49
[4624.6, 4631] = 16.33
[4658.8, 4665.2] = 14.13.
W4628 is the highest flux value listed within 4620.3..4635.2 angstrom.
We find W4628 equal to 17.76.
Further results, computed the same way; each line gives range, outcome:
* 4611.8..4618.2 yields 17.31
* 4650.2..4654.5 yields 16.17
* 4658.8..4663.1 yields 15.98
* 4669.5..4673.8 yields 16.25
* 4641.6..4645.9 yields 14.57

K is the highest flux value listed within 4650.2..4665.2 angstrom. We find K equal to 16.51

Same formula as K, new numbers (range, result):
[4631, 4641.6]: 16.8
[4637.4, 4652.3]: 16.48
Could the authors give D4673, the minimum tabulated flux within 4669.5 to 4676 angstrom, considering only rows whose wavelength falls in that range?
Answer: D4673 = 13.8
